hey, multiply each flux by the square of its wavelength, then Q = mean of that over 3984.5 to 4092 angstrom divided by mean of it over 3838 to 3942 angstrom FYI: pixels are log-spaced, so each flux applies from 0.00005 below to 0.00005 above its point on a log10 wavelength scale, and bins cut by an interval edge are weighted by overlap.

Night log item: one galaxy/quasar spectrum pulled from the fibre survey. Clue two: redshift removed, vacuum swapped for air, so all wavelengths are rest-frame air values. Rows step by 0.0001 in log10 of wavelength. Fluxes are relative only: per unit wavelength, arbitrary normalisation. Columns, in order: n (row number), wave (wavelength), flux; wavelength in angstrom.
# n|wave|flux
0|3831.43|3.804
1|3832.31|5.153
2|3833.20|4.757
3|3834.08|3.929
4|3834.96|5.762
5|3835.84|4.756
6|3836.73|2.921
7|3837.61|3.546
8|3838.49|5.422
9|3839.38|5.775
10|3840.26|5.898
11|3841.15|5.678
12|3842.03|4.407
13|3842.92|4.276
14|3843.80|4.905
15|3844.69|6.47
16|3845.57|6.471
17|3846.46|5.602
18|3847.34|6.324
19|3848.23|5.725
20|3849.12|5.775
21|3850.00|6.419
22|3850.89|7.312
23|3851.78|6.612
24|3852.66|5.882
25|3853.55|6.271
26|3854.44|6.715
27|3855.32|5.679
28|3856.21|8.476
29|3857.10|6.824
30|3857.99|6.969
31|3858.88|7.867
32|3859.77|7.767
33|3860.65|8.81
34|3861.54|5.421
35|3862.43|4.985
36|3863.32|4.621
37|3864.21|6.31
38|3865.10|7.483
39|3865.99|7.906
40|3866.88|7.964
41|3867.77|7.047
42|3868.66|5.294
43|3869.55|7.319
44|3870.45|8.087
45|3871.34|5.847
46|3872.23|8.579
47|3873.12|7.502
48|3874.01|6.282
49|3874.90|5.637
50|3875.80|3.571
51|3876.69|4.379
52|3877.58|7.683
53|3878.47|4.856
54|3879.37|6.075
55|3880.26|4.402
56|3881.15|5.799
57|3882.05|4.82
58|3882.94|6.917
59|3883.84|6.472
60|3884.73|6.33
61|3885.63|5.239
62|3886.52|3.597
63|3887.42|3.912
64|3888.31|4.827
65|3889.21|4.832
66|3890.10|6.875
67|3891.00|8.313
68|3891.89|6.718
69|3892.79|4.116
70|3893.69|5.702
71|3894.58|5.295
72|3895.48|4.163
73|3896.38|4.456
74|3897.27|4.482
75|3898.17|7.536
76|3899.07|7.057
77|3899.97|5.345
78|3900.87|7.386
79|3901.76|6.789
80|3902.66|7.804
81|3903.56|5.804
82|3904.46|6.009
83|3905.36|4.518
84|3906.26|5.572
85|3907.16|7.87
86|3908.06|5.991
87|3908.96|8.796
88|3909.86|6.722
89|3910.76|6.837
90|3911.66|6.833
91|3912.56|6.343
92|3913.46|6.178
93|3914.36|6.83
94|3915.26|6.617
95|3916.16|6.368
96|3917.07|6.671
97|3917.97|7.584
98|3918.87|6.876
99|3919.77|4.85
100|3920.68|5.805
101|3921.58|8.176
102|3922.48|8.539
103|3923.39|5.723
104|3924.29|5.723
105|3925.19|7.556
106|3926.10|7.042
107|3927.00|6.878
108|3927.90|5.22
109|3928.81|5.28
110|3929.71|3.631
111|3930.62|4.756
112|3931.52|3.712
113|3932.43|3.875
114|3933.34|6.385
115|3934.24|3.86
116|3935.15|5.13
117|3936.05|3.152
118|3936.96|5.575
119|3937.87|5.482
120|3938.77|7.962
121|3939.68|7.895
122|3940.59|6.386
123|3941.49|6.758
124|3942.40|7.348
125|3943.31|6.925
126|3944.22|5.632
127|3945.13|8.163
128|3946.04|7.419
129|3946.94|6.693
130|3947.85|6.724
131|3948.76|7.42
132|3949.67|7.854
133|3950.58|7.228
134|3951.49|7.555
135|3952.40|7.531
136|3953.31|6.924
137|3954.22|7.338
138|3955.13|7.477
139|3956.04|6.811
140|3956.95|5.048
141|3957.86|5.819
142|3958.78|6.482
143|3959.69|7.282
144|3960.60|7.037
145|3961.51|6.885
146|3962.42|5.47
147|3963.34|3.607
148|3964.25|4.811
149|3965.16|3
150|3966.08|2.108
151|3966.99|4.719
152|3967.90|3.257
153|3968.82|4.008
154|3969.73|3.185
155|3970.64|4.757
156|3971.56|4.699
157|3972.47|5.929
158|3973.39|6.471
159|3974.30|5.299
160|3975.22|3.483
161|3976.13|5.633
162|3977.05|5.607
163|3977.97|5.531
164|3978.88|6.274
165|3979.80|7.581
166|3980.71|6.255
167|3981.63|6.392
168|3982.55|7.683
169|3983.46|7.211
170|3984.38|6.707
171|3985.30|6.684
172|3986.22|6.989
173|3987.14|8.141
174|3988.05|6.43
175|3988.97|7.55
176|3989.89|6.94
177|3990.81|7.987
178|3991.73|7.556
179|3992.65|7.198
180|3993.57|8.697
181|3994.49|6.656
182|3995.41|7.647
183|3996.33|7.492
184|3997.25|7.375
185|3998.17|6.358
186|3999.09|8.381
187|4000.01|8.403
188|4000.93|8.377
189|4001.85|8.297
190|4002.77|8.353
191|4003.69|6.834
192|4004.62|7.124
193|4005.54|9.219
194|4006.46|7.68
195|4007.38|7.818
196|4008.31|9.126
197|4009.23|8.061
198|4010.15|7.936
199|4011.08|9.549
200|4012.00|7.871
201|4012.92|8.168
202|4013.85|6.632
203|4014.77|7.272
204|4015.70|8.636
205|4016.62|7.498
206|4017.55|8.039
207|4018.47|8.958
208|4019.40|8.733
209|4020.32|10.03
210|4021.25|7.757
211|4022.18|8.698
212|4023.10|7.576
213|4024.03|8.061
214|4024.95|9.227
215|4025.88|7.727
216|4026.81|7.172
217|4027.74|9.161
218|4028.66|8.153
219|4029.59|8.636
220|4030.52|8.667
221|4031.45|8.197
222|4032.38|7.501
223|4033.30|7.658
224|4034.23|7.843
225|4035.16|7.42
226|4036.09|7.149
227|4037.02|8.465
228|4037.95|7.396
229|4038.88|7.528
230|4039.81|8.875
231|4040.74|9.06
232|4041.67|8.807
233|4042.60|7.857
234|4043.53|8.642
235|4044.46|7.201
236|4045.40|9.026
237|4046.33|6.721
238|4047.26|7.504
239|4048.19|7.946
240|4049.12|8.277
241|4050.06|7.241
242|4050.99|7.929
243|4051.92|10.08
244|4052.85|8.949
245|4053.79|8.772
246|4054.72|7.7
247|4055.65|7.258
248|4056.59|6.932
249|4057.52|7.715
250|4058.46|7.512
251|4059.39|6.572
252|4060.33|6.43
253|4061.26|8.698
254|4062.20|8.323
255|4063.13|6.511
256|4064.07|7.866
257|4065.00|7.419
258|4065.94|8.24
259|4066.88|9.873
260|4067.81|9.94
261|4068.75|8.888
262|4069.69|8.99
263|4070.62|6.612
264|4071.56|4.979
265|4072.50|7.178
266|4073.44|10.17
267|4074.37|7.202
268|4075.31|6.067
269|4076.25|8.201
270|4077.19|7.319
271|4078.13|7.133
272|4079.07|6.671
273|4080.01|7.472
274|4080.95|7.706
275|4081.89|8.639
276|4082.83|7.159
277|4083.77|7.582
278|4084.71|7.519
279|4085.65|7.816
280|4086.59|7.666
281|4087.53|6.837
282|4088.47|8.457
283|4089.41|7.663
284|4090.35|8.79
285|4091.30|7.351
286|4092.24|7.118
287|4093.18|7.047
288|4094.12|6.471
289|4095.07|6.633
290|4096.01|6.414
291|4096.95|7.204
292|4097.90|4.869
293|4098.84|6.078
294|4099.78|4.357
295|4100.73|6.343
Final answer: 1.39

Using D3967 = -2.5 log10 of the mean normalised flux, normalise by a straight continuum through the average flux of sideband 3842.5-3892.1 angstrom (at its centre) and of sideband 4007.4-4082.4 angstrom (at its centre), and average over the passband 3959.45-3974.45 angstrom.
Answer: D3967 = 0.440 mag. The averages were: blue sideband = 6.23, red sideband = 7.99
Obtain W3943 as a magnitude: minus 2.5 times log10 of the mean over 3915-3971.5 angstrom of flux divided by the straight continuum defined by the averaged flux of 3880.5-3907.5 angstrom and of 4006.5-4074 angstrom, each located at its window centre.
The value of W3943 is 0.10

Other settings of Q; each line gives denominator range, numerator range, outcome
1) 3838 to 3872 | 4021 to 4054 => 1.39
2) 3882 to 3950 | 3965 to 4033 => 1.22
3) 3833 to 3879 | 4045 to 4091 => 1.42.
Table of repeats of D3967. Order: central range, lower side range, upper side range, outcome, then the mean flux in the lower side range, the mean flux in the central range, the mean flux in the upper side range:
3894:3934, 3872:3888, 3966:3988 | -0.10 mag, 5.62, 6.17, 5.69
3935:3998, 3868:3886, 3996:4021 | 0.18 mag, 6.07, 6.31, 8.08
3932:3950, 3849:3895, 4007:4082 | 0.10 mag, 6.24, 6.33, 7.99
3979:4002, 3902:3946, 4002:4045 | 0.02 mag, 6.25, 7.37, 8.13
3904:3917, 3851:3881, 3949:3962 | 0.03 mag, 6.52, 6.54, 6.95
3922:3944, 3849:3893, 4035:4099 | 0.15 mag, 6.28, 5.87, 7.68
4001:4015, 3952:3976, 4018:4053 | -0.13 mag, 5.36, 8.02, 8.2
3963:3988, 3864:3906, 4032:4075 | 0.28 mag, 6.02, 5.44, 7.93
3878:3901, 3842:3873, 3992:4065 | 0.22 mag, 6.57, 5.57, 7.98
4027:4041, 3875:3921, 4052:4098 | -0.12 mag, 5.98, 8.08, 7.6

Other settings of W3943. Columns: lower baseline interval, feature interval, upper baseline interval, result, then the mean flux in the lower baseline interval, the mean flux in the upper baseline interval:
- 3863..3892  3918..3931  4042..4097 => 0.05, 6.1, 7.7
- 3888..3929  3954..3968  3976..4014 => 0.27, 6.34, 7.46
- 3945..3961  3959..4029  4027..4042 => 0.09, 7.02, 8.13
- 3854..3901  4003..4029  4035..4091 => -0.11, 6.15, 7.84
